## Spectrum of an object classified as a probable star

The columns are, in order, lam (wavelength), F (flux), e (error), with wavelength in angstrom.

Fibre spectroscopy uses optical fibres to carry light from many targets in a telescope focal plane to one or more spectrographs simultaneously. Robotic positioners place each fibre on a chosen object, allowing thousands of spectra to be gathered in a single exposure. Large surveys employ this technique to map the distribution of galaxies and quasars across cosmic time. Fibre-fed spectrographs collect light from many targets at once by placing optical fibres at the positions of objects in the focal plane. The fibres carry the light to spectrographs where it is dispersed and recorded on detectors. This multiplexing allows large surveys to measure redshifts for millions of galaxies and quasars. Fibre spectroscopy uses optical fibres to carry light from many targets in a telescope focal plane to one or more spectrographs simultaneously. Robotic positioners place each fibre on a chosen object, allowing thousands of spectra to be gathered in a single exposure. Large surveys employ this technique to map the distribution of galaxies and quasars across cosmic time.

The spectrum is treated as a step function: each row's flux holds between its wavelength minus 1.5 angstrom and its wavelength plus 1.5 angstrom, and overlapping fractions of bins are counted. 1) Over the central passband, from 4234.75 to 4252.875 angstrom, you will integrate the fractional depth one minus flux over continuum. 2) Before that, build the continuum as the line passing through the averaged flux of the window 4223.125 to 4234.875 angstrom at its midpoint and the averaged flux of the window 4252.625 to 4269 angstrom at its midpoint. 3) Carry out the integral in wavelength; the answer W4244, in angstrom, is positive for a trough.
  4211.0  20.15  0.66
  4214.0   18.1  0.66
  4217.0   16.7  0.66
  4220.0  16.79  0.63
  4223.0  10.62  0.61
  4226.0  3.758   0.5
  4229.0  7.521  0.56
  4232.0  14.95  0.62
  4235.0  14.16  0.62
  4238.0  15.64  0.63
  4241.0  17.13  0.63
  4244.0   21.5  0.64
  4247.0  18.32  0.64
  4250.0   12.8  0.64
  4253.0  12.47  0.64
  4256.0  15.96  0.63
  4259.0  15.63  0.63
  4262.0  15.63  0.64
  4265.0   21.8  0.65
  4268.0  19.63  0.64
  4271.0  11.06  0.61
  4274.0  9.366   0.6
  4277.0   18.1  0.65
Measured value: -4.9 angstrom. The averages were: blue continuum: 9.6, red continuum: 17.1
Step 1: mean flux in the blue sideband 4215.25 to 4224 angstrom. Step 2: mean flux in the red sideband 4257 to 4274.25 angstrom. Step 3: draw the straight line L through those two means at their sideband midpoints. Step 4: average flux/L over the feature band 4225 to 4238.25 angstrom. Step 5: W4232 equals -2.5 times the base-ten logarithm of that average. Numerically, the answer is 0.35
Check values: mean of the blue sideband 15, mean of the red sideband 16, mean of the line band 11.1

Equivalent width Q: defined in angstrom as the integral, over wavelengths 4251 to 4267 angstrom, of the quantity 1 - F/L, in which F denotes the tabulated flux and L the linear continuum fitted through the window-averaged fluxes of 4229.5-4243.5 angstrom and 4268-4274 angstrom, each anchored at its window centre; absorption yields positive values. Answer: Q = -3.2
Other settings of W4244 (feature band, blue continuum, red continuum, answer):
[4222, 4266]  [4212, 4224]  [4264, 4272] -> 6.3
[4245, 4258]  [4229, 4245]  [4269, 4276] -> -1.1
